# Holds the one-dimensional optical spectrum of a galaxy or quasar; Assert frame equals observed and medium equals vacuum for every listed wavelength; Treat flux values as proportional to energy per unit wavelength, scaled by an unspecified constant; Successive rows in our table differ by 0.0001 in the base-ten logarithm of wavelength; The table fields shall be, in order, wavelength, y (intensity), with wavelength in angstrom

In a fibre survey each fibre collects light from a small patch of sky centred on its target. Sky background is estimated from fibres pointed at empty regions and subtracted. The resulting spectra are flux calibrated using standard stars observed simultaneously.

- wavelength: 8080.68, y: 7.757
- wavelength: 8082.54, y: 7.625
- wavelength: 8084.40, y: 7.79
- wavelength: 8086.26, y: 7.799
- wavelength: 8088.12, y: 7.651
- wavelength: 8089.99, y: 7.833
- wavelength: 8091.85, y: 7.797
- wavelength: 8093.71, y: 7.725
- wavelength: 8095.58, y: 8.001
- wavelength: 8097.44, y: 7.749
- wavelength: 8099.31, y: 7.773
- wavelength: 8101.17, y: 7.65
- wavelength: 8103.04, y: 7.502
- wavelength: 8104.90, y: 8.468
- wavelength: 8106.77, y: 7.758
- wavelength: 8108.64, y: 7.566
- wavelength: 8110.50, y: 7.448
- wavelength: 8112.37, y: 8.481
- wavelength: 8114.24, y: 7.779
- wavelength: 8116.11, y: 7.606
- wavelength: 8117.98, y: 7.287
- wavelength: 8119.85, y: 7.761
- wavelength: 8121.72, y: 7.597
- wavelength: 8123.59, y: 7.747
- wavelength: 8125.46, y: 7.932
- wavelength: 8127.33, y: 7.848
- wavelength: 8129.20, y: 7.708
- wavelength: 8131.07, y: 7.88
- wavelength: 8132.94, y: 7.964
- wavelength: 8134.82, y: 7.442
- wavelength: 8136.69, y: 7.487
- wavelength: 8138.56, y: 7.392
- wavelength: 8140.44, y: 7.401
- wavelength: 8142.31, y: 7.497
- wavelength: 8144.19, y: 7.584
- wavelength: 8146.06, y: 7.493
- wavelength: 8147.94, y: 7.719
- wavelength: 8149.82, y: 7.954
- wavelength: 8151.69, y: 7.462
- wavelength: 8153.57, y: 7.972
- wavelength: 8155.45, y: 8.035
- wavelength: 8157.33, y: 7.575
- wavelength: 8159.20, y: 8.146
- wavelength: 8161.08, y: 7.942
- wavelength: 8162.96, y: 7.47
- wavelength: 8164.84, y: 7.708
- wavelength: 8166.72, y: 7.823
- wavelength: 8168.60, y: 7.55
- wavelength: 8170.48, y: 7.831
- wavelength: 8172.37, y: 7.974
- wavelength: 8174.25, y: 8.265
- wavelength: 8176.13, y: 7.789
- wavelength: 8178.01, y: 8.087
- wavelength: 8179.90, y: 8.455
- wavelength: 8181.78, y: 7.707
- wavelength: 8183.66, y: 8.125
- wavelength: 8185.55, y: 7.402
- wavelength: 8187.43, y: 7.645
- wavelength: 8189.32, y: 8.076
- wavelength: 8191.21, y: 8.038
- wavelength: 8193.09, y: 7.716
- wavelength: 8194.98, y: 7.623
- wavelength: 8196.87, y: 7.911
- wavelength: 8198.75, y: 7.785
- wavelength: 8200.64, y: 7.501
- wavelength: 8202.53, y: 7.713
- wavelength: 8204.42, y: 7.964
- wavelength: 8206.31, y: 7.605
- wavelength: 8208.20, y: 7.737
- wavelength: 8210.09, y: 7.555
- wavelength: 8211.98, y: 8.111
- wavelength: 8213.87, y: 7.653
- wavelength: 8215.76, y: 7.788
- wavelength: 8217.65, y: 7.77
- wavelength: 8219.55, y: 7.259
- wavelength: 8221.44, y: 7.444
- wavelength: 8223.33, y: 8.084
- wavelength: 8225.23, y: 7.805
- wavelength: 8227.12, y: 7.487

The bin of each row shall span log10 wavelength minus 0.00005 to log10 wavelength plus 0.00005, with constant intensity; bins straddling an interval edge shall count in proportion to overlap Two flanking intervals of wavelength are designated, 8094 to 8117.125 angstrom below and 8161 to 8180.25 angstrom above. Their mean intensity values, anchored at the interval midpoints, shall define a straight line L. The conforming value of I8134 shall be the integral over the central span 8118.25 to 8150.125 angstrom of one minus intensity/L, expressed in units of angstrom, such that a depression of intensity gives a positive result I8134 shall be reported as 0.74 angstrom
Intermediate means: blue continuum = 7.81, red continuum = 7.88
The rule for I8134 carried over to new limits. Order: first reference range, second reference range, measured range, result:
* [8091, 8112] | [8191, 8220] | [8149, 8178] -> -0.3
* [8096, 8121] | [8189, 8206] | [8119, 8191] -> 0.0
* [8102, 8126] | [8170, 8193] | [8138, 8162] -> 0.4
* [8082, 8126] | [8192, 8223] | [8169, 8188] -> -0.5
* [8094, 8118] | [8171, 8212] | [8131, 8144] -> 0.4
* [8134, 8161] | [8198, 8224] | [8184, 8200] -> -0.2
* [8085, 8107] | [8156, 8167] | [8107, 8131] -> 0.2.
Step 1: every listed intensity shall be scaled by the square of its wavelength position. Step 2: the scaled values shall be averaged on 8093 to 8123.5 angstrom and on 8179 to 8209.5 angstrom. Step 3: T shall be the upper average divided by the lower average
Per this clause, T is 1.03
